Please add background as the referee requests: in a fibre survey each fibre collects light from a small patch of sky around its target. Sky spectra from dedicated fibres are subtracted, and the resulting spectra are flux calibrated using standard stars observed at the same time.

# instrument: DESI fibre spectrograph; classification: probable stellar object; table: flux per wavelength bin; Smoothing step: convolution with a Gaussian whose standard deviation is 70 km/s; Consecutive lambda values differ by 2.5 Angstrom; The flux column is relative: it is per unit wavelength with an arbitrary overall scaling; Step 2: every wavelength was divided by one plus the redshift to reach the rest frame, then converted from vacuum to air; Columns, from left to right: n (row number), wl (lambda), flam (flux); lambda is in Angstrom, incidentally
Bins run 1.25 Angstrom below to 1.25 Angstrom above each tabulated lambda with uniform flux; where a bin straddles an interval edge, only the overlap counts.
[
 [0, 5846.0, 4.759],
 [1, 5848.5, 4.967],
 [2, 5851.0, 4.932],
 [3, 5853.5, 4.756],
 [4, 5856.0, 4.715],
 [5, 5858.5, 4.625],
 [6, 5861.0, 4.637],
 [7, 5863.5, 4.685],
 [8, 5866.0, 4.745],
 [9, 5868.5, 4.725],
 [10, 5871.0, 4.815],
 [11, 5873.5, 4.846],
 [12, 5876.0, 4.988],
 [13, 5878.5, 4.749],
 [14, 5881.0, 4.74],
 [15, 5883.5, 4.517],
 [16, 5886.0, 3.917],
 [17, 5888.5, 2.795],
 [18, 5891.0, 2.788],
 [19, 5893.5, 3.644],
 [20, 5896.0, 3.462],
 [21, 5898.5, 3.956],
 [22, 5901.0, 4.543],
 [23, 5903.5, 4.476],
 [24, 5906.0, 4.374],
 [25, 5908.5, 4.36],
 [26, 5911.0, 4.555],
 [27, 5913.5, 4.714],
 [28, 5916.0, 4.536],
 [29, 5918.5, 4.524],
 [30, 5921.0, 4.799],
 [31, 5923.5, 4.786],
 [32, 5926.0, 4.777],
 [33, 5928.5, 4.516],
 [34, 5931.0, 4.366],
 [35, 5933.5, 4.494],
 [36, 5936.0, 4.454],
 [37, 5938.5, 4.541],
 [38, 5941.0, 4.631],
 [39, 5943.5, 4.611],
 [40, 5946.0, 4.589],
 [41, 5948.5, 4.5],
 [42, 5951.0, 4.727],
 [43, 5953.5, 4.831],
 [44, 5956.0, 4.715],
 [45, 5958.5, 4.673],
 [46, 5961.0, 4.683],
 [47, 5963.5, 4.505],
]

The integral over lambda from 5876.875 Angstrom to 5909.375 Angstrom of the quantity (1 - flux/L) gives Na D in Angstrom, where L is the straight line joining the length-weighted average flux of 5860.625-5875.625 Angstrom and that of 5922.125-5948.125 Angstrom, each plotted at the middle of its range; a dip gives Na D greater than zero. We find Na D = 4.6 Angstrom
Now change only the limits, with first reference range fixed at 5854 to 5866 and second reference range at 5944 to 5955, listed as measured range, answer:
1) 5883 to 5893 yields 2.64 Angstrom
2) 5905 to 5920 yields 0.48 Angstrom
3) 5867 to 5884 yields -0.38 Angstrom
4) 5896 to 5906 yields 0.96 Angstrom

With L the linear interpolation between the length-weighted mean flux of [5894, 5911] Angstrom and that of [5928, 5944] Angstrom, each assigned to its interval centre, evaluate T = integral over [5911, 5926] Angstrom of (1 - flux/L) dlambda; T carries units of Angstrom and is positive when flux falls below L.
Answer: -1.1 Angstrom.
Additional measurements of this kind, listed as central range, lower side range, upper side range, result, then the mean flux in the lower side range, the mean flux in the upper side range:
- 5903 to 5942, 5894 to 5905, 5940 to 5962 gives -2.0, 4.08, 4.66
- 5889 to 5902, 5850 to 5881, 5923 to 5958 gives 3.0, 4.77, 4.61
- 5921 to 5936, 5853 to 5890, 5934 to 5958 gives 0.0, 4.53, 4.62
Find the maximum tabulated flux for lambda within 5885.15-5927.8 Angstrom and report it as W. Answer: 4.799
